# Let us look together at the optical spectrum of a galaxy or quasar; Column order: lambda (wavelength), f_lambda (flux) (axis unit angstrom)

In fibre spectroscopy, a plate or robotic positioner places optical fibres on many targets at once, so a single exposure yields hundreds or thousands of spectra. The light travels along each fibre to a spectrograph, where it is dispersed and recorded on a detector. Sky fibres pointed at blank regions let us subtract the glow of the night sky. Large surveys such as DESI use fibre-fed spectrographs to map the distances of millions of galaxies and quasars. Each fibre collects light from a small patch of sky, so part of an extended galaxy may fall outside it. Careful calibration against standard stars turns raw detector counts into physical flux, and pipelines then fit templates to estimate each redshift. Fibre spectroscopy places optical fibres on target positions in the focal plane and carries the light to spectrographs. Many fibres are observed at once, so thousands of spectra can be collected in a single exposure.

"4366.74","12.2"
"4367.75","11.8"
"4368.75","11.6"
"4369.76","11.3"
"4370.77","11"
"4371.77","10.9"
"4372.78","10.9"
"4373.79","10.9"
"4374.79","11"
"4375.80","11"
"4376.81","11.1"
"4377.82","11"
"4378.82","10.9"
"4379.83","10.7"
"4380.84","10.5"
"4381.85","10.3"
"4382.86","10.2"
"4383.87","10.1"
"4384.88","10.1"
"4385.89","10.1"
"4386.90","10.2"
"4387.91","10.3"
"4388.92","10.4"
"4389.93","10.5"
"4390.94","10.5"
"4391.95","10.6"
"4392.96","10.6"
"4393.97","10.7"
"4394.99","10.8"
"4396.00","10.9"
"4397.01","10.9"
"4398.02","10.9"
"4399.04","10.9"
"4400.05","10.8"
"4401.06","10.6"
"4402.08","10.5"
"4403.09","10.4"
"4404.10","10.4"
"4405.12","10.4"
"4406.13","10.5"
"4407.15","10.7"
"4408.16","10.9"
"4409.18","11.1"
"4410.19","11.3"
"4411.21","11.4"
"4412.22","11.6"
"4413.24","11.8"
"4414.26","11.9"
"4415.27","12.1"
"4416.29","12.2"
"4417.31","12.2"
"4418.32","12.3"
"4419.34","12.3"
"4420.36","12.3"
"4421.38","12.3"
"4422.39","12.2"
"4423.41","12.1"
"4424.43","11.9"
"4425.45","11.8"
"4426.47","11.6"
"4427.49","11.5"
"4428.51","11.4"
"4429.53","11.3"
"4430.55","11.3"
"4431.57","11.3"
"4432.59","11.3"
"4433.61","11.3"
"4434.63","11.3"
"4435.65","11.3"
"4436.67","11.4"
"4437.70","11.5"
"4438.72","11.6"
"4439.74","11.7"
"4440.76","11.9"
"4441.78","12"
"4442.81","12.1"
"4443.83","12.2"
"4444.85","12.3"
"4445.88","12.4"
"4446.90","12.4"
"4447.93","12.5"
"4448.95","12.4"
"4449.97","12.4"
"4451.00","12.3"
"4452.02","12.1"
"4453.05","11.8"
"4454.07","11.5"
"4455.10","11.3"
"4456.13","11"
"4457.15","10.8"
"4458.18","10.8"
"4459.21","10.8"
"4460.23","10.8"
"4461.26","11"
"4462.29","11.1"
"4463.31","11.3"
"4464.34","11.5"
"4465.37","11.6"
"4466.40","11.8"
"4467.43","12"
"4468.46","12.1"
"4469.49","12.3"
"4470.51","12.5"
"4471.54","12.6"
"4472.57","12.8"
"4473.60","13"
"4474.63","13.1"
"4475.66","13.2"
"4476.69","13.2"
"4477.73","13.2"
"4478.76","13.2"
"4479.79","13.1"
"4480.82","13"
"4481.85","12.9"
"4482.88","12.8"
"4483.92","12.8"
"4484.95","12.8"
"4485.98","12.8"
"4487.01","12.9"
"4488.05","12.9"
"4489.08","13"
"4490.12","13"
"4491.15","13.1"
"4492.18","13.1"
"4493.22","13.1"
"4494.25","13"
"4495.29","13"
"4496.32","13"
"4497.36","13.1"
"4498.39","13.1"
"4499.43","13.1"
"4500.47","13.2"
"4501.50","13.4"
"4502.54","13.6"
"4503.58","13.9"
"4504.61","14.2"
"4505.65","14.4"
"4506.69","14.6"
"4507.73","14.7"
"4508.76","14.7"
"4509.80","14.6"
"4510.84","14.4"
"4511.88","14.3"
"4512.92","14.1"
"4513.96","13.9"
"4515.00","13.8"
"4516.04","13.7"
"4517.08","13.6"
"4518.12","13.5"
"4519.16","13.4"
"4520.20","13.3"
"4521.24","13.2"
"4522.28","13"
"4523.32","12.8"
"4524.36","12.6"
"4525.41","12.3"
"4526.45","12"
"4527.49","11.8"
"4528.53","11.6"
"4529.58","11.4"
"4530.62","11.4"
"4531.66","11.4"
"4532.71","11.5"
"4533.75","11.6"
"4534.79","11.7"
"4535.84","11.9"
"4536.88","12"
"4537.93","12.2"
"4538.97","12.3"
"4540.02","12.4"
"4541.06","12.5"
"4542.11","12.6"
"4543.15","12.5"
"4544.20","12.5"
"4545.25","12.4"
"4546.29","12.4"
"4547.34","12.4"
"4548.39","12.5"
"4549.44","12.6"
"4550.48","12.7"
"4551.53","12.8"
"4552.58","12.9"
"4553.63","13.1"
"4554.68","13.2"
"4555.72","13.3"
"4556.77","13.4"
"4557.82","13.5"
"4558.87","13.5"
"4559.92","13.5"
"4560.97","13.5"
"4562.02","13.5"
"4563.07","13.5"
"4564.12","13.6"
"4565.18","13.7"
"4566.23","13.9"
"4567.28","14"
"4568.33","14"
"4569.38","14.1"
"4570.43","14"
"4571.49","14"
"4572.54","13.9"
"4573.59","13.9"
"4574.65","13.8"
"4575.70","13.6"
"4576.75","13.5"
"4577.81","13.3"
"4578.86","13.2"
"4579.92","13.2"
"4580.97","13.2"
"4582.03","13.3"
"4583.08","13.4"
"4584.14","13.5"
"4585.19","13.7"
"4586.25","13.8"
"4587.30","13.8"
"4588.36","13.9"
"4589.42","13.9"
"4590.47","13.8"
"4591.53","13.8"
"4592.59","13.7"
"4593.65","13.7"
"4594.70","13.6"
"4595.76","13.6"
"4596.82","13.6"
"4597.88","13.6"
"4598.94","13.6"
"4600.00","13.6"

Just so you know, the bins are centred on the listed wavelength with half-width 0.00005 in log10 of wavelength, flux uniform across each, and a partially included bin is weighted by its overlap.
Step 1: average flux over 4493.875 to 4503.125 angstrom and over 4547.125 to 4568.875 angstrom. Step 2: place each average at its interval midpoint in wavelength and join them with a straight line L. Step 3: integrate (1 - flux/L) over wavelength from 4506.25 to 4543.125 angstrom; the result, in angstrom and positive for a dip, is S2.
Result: 1.0 angstrom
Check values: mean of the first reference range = 13.2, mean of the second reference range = 13.3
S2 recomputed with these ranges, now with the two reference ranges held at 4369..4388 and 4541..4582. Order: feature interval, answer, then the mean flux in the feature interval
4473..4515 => -3.7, 13.4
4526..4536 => 1.0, 11.6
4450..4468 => 0.6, 11.4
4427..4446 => -0.2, 11.6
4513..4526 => -0.6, 13.3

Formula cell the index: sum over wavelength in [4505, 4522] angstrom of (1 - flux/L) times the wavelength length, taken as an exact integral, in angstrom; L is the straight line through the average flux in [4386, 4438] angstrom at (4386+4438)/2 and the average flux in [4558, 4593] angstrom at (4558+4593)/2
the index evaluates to -1.7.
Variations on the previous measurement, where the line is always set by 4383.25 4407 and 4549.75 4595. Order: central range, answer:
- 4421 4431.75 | -0.6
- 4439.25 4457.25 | -0.9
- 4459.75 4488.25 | -1.3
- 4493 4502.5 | -0.7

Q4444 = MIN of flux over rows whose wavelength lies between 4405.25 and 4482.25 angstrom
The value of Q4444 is 10.5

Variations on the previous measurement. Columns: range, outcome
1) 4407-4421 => 10.7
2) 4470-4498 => 12.5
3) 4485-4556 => 11.4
